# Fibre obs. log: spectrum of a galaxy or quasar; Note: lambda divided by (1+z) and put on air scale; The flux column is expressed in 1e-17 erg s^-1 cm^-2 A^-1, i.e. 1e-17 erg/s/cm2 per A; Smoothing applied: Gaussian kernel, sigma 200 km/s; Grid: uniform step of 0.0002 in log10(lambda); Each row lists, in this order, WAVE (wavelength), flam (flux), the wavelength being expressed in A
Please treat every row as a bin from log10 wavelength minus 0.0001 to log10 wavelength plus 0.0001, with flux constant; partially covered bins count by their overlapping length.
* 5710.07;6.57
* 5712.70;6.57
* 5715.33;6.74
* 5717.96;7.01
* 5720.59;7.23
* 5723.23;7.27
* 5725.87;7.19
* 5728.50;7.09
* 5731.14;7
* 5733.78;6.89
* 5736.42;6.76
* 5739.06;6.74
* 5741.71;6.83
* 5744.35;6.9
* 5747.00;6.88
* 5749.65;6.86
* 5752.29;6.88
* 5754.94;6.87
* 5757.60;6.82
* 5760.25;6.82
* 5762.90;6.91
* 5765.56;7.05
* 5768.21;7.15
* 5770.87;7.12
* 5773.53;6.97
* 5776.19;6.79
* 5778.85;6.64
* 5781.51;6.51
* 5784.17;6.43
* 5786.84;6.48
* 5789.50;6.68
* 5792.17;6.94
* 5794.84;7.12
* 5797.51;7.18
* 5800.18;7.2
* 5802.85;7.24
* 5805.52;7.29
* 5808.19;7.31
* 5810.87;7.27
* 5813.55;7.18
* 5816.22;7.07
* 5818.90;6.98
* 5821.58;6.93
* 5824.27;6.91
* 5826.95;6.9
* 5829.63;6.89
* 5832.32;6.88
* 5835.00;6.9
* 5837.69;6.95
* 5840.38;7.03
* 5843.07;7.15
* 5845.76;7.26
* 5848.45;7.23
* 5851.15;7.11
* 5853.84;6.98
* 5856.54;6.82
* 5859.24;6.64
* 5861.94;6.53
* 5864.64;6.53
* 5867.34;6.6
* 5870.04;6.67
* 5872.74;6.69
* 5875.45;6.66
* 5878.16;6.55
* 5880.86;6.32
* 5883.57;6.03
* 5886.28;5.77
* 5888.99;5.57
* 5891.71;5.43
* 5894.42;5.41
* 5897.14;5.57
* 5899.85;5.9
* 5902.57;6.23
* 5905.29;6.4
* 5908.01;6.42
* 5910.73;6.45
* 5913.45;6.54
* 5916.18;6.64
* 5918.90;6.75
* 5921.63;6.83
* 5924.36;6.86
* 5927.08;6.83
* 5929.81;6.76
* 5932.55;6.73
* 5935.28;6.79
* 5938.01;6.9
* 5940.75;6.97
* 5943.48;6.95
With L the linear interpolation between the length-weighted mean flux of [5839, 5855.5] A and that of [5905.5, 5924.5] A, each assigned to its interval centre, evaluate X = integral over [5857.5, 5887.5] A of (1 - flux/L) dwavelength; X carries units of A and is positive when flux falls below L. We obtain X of 2.0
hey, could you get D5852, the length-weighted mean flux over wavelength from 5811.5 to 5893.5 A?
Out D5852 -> 6.7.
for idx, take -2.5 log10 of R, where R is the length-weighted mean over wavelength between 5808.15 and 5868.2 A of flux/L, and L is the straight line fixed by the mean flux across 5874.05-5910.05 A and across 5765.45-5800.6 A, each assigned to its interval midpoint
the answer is -0.083 mag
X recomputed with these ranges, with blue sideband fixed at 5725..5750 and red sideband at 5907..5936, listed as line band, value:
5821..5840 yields -0.3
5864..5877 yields 0.2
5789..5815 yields -1.2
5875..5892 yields 1.7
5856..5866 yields 0.2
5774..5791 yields 0.6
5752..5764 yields 0.1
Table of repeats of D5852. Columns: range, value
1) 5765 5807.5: 6.93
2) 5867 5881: 6.61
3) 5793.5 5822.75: 7.16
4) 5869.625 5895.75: 6.09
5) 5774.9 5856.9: 6.98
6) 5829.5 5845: 6.98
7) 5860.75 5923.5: 6.29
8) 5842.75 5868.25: 6.88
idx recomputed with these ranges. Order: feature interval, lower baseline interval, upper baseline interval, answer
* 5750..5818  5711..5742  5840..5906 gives -0.03 mag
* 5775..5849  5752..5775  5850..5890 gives -0.04 mag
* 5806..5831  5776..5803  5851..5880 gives -0.04 mag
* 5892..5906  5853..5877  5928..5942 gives 0.16 mag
